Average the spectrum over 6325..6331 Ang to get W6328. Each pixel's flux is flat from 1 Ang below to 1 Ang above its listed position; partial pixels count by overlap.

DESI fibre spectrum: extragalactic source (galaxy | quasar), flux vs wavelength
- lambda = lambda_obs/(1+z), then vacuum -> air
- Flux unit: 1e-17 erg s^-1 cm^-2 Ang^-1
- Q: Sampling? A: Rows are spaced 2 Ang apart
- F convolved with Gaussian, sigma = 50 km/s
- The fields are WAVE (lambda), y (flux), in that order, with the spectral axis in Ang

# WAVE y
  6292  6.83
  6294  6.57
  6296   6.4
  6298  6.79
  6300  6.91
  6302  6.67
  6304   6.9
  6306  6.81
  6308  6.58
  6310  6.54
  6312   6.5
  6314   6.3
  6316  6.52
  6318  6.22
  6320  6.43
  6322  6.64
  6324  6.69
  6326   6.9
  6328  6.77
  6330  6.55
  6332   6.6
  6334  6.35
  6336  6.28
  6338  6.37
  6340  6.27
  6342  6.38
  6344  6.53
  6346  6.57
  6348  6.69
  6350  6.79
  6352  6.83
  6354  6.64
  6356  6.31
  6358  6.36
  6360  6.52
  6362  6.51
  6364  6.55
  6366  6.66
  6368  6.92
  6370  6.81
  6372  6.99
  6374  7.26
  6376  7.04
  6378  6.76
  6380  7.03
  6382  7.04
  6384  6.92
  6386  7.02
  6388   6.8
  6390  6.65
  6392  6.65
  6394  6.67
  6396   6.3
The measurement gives 6.74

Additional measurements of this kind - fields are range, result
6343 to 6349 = 6.6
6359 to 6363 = 6.51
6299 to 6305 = 6.83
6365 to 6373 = 6.85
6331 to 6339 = 6.4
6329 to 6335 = 6.5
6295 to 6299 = 6.6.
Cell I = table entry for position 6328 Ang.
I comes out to 6.77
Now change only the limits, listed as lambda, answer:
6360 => 6.52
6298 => 6.79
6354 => 6.64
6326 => 6.9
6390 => 6.65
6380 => 7.03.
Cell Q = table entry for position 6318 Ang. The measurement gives 6.22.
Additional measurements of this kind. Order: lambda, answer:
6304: 6.9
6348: 6.69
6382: 7.04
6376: 7.04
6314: 6.3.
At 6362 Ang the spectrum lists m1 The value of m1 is 6.51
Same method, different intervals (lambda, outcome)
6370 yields 6.81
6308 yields 6.58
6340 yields 6.27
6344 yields 6.53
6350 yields 6.79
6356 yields 6.31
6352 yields 6.83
